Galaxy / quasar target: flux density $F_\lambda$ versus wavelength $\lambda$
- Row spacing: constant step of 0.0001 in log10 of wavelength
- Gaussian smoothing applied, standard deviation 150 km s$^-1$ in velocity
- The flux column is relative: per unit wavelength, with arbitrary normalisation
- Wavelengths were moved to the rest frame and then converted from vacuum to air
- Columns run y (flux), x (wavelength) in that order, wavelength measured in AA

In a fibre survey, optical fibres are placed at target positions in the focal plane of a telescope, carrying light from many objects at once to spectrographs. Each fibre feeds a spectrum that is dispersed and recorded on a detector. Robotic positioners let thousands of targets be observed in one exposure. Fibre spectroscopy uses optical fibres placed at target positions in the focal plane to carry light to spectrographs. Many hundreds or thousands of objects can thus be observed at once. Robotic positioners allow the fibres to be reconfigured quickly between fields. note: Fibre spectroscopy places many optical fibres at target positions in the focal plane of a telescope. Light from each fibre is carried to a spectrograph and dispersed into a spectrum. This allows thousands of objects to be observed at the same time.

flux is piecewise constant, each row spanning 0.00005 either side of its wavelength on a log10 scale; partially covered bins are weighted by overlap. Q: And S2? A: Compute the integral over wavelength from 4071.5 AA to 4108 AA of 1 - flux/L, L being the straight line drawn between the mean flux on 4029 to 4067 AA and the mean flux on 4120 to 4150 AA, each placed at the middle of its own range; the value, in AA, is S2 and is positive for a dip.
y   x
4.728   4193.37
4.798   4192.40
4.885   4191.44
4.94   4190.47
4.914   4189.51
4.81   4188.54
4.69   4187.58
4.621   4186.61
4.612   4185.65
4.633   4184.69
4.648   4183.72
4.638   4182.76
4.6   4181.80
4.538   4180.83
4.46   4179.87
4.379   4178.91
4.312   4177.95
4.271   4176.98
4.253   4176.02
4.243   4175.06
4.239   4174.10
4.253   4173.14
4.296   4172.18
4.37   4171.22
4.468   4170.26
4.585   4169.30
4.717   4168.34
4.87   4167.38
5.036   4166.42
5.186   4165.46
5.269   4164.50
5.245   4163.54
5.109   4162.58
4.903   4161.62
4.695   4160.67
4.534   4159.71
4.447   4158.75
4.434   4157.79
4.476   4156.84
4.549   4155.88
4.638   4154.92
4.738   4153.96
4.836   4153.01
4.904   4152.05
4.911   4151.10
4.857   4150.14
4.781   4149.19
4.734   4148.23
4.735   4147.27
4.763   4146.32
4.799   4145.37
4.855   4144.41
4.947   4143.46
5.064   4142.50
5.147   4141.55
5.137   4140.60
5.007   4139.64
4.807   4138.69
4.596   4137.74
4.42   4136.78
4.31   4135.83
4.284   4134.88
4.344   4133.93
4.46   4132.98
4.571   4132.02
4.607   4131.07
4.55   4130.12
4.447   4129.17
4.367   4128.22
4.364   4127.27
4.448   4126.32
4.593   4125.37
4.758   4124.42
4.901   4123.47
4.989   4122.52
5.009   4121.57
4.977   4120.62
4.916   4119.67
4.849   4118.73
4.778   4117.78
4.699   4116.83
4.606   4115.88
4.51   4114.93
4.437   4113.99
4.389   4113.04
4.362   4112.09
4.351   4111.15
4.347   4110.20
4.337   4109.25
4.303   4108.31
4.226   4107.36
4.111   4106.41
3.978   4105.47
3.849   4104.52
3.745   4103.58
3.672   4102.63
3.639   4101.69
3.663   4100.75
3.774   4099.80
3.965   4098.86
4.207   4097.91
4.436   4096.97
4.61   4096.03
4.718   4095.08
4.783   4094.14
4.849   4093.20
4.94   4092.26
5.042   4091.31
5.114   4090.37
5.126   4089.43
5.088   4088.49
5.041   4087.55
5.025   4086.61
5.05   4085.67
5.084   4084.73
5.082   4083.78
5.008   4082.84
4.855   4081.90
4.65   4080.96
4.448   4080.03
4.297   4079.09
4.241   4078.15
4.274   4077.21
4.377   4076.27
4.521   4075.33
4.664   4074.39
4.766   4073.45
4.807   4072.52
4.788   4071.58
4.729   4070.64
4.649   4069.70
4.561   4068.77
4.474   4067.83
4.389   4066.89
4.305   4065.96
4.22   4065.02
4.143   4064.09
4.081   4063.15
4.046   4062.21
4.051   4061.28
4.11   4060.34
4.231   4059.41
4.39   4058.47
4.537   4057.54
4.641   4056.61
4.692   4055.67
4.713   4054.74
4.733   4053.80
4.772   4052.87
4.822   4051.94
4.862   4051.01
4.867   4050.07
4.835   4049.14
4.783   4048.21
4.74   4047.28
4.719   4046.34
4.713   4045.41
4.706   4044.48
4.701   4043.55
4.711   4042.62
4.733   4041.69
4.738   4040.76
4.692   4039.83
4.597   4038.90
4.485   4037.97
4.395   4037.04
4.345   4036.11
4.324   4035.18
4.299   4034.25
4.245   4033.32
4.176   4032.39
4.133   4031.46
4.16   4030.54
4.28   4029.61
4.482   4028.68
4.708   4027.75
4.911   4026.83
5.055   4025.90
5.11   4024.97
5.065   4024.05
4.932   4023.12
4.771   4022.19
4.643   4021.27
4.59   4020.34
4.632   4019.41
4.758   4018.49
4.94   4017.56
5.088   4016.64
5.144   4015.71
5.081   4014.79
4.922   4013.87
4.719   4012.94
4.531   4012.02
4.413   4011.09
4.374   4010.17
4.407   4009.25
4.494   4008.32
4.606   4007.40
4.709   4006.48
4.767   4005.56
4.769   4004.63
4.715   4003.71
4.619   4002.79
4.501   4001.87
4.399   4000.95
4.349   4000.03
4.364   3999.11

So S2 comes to 0.6 AA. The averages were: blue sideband 4.49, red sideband 4.7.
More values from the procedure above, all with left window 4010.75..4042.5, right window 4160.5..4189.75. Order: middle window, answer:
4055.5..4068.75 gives 1.0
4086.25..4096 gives -0.7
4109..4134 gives 0.2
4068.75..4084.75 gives 0.0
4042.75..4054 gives -0.3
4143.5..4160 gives -0.3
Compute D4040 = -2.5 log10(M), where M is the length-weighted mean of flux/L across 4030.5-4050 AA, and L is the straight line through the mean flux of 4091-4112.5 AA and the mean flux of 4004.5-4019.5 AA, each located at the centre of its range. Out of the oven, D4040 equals 0.01 mag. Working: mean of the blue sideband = 4.73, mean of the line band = 4.55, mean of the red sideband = 4.25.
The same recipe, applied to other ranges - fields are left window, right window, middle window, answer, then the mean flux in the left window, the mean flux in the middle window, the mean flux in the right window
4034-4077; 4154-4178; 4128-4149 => -0.02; 4.55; 4.68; 4.62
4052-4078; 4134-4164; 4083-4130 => 0.02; 4.47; 4.54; 4.76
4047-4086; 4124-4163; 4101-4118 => 0.10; 4.58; 4.23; 4.68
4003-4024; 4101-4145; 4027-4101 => 0.01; 4.73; 4.57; 4.52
